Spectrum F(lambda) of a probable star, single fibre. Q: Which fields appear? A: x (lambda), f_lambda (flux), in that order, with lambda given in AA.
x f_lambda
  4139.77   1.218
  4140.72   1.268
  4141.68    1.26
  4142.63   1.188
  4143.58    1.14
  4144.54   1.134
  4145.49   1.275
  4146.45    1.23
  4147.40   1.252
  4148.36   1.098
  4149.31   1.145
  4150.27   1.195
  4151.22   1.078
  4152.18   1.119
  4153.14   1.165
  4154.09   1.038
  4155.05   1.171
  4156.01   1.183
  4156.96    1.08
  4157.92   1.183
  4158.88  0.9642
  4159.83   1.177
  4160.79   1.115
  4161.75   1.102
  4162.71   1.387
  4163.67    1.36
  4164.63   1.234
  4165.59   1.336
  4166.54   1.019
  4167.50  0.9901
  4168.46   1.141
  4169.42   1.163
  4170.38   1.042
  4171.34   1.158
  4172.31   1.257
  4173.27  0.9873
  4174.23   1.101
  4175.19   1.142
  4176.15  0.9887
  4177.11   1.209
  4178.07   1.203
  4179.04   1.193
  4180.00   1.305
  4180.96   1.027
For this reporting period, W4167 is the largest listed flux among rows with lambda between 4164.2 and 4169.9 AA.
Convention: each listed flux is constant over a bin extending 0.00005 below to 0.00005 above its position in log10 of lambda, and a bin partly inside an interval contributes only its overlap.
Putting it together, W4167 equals 1.336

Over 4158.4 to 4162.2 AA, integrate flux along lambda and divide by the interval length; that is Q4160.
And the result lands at 1.09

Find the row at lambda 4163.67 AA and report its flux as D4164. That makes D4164 1.36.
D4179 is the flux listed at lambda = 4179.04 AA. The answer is 1.193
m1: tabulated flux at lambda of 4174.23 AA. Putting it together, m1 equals 1.101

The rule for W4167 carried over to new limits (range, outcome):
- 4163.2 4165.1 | 1.36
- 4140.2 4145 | 1.268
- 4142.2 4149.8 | 1.275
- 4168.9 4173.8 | 1.257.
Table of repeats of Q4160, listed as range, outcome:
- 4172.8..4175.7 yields 1.08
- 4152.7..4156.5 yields 1.14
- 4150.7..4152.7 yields 1.1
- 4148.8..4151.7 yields 1.14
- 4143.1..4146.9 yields 1.19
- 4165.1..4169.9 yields 1.13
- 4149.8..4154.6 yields 1.12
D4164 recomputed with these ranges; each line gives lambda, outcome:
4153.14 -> 1.165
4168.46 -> 1.141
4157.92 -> 1.183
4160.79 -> 1.115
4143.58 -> 1.14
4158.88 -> 0.9642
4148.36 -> 1.098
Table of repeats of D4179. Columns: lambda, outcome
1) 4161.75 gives 1.102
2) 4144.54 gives 1.134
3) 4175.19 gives 1.142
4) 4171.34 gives 1.158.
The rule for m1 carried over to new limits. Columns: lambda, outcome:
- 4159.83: 1.177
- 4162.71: 1.387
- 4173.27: 0.9873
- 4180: 1.305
